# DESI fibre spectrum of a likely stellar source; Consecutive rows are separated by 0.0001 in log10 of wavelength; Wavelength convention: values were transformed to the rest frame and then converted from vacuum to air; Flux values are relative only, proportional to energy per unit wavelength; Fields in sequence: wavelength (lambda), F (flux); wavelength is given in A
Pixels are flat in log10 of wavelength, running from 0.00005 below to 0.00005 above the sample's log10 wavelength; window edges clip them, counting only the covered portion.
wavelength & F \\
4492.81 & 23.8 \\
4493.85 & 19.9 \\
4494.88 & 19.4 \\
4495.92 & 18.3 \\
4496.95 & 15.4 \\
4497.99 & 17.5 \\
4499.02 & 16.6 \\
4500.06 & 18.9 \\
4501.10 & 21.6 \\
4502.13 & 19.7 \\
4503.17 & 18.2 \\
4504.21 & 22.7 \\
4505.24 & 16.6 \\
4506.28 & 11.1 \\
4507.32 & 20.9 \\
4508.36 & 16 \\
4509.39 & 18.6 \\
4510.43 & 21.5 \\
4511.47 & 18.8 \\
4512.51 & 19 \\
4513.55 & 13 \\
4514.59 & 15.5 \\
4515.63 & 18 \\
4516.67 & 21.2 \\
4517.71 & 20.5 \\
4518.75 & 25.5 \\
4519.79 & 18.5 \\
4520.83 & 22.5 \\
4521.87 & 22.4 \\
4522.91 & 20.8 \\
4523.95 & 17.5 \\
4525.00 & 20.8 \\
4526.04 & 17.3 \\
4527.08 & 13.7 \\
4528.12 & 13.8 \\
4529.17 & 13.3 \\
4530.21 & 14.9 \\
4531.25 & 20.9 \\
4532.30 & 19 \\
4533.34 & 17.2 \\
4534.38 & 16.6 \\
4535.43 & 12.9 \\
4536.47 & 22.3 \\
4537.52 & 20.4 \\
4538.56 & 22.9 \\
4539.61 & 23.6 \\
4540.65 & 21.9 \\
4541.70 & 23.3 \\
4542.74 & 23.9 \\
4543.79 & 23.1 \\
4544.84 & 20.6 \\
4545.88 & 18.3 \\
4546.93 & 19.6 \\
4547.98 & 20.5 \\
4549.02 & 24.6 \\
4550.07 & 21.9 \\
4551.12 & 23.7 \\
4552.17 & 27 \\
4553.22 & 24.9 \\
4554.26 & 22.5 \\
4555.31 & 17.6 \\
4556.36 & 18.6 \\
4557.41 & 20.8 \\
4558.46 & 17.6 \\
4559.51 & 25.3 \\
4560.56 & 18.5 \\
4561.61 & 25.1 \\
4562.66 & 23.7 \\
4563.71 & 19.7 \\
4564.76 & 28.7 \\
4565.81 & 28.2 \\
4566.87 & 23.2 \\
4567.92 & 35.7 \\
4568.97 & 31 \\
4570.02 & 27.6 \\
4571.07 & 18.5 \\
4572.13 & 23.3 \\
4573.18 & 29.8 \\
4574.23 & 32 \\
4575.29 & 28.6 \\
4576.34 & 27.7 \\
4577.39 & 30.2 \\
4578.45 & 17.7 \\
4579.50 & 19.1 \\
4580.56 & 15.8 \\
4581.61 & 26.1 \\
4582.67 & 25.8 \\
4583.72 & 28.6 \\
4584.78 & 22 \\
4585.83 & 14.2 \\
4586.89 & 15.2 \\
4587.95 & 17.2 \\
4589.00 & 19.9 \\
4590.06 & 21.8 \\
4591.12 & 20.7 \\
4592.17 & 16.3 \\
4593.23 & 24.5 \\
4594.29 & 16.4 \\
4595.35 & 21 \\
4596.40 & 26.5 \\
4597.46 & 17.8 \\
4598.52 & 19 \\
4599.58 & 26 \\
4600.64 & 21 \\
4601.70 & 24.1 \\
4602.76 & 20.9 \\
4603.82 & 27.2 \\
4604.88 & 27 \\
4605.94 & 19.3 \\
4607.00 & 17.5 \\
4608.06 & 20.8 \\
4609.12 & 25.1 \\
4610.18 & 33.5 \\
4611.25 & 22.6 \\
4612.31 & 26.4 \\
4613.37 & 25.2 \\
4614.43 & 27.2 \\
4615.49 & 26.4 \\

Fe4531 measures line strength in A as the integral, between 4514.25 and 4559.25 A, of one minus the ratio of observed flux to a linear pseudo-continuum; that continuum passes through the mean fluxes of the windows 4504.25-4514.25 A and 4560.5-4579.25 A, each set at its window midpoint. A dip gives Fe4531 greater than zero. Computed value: 2.6 A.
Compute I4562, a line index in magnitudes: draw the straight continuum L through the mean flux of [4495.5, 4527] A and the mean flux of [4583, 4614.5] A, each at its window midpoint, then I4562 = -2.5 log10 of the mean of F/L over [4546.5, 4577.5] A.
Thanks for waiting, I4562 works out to -0.18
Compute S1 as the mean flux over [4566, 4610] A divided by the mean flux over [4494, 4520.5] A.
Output 1.2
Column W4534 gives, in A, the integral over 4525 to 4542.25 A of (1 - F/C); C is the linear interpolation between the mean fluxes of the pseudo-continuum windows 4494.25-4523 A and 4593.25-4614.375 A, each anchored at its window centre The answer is 1.3 A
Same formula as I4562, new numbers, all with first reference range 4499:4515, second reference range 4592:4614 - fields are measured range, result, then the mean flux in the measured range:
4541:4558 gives -0.09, 21.9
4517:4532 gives 0.01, 18.8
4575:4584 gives -0.12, 24.2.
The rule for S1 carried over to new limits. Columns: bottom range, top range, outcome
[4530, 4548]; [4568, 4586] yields 1.24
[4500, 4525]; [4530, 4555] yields 1.10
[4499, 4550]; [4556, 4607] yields 1.19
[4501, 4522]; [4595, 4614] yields 1.23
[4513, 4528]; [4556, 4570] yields 1.29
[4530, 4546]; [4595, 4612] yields 1.14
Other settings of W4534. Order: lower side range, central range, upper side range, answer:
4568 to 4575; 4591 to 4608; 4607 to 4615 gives 2.87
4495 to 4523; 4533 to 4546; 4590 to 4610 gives -0.50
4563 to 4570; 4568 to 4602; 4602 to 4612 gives 4.10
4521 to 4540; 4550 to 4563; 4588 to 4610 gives -1.60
